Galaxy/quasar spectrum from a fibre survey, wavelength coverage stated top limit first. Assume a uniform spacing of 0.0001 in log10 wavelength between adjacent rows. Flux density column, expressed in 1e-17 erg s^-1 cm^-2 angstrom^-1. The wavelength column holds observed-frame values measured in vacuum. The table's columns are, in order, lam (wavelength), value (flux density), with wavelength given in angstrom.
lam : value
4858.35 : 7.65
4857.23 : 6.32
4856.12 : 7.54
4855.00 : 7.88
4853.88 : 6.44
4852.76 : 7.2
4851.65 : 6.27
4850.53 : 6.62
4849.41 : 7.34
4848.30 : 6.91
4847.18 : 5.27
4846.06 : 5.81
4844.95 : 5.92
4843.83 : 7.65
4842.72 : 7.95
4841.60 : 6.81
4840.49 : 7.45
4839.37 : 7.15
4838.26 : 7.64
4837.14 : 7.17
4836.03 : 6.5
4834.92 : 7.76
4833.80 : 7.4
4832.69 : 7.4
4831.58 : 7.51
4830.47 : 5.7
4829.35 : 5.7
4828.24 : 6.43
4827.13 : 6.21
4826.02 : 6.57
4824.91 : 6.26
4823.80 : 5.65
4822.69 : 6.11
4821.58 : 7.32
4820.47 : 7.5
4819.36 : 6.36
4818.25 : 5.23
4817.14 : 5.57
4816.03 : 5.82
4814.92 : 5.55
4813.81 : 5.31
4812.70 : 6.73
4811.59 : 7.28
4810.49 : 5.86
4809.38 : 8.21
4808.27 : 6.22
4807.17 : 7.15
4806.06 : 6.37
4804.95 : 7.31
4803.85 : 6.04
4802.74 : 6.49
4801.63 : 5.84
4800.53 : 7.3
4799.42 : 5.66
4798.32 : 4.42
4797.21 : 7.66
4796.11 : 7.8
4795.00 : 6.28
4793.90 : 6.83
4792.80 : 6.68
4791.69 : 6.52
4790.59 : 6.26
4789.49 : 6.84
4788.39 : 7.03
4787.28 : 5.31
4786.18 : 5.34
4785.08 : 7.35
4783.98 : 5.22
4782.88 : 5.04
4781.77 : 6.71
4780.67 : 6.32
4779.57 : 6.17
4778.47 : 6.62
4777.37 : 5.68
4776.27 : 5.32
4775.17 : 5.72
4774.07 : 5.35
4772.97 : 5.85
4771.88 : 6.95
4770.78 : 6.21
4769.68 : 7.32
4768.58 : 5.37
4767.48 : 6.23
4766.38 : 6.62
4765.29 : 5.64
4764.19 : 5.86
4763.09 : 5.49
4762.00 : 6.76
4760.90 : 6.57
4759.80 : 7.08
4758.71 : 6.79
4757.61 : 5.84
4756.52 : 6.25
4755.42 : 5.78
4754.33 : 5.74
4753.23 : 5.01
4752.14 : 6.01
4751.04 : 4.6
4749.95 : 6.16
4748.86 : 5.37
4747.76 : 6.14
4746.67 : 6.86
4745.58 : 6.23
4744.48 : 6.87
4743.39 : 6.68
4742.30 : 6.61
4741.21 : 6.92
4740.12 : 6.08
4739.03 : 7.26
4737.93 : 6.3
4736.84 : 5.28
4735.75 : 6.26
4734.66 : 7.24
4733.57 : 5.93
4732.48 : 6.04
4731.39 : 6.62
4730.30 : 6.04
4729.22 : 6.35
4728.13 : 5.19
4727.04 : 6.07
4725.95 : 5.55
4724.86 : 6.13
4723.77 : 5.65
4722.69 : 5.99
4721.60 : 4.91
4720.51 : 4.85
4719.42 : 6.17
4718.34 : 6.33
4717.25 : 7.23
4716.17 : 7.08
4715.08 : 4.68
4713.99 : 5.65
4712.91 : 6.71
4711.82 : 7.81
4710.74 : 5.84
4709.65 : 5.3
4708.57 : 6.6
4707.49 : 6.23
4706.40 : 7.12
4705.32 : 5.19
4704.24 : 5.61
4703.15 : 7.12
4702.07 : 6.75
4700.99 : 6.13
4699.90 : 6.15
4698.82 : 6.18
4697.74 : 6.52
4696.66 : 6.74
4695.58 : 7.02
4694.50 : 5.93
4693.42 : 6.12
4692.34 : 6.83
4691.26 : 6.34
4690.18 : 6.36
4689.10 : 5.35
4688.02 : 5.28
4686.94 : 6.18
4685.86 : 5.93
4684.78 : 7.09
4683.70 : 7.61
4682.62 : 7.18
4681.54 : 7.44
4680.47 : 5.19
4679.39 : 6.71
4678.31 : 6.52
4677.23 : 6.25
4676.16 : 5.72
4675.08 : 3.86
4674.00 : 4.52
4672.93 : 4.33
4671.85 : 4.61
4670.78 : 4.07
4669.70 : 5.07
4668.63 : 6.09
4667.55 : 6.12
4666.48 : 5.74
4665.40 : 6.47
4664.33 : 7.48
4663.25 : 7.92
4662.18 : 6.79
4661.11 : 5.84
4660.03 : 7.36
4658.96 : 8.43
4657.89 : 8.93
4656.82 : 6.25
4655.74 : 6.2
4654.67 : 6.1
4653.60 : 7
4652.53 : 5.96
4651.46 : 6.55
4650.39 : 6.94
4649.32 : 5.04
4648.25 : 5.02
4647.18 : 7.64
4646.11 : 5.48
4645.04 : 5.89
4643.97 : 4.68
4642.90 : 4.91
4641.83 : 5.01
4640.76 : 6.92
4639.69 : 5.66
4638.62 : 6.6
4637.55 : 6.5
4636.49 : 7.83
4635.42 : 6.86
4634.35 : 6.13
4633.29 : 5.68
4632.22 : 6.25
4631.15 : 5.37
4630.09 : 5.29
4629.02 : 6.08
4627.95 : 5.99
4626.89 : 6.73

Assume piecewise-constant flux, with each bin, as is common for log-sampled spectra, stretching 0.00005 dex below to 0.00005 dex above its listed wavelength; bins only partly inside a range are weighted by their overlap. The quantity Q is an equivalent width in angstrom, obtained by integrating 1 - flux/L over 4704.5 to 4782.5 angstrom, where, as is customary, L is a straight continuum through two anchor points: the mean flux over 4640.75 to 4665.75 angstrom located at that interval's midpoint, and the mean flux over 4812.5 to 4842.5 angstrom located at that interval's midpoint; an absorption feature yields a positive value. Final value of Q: 4.5 angstrom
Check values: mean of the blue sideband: 6.44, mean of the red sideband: 6.56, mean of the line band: 6.13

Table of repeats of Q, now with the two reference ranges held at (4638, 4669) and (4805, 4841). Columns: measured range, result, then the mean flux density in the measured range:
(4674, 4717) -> 1.2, 6.25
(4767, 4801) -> 1.7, 6.23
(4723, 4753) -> 1.6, 6.15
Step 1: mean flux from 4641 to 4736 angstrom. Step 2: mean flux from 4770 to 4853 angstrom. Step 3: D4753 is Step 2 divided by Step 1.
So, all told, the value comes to 1.05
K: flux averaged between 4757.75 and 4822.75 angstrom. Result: 6.31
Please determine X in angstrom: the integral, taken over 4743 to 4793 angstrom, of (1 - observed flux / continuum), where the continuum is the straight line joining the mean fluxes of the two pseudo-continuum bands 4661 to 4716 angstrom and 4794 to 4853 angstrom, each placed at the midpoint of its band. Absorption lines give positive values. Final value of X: 2.23 angstrom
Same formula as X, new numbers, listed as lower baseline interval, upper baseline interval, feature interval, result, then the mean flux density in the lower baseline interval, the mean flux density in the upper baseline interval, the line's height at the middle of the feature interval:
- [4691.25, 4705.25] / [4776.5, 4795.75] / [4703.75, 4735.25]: 1.4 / 6.38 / 6.25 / 6.35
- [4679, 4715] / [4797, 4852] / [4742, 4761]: 0.9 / 6.35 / 6.56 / 6.44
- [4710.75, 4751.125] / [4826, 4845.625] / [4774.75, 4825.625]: 2.8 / 6.17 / 6.94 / 6.68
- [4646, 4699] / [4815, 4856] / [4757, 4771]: 0.4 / 6.25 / 6.68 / 6.49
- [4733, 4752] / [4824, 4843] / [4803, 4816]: 0.4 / 6.27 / 6.88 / 6.72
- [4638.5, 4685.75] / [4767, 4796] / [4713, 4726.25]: 0.6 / 6.16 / 6.2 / 6.18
